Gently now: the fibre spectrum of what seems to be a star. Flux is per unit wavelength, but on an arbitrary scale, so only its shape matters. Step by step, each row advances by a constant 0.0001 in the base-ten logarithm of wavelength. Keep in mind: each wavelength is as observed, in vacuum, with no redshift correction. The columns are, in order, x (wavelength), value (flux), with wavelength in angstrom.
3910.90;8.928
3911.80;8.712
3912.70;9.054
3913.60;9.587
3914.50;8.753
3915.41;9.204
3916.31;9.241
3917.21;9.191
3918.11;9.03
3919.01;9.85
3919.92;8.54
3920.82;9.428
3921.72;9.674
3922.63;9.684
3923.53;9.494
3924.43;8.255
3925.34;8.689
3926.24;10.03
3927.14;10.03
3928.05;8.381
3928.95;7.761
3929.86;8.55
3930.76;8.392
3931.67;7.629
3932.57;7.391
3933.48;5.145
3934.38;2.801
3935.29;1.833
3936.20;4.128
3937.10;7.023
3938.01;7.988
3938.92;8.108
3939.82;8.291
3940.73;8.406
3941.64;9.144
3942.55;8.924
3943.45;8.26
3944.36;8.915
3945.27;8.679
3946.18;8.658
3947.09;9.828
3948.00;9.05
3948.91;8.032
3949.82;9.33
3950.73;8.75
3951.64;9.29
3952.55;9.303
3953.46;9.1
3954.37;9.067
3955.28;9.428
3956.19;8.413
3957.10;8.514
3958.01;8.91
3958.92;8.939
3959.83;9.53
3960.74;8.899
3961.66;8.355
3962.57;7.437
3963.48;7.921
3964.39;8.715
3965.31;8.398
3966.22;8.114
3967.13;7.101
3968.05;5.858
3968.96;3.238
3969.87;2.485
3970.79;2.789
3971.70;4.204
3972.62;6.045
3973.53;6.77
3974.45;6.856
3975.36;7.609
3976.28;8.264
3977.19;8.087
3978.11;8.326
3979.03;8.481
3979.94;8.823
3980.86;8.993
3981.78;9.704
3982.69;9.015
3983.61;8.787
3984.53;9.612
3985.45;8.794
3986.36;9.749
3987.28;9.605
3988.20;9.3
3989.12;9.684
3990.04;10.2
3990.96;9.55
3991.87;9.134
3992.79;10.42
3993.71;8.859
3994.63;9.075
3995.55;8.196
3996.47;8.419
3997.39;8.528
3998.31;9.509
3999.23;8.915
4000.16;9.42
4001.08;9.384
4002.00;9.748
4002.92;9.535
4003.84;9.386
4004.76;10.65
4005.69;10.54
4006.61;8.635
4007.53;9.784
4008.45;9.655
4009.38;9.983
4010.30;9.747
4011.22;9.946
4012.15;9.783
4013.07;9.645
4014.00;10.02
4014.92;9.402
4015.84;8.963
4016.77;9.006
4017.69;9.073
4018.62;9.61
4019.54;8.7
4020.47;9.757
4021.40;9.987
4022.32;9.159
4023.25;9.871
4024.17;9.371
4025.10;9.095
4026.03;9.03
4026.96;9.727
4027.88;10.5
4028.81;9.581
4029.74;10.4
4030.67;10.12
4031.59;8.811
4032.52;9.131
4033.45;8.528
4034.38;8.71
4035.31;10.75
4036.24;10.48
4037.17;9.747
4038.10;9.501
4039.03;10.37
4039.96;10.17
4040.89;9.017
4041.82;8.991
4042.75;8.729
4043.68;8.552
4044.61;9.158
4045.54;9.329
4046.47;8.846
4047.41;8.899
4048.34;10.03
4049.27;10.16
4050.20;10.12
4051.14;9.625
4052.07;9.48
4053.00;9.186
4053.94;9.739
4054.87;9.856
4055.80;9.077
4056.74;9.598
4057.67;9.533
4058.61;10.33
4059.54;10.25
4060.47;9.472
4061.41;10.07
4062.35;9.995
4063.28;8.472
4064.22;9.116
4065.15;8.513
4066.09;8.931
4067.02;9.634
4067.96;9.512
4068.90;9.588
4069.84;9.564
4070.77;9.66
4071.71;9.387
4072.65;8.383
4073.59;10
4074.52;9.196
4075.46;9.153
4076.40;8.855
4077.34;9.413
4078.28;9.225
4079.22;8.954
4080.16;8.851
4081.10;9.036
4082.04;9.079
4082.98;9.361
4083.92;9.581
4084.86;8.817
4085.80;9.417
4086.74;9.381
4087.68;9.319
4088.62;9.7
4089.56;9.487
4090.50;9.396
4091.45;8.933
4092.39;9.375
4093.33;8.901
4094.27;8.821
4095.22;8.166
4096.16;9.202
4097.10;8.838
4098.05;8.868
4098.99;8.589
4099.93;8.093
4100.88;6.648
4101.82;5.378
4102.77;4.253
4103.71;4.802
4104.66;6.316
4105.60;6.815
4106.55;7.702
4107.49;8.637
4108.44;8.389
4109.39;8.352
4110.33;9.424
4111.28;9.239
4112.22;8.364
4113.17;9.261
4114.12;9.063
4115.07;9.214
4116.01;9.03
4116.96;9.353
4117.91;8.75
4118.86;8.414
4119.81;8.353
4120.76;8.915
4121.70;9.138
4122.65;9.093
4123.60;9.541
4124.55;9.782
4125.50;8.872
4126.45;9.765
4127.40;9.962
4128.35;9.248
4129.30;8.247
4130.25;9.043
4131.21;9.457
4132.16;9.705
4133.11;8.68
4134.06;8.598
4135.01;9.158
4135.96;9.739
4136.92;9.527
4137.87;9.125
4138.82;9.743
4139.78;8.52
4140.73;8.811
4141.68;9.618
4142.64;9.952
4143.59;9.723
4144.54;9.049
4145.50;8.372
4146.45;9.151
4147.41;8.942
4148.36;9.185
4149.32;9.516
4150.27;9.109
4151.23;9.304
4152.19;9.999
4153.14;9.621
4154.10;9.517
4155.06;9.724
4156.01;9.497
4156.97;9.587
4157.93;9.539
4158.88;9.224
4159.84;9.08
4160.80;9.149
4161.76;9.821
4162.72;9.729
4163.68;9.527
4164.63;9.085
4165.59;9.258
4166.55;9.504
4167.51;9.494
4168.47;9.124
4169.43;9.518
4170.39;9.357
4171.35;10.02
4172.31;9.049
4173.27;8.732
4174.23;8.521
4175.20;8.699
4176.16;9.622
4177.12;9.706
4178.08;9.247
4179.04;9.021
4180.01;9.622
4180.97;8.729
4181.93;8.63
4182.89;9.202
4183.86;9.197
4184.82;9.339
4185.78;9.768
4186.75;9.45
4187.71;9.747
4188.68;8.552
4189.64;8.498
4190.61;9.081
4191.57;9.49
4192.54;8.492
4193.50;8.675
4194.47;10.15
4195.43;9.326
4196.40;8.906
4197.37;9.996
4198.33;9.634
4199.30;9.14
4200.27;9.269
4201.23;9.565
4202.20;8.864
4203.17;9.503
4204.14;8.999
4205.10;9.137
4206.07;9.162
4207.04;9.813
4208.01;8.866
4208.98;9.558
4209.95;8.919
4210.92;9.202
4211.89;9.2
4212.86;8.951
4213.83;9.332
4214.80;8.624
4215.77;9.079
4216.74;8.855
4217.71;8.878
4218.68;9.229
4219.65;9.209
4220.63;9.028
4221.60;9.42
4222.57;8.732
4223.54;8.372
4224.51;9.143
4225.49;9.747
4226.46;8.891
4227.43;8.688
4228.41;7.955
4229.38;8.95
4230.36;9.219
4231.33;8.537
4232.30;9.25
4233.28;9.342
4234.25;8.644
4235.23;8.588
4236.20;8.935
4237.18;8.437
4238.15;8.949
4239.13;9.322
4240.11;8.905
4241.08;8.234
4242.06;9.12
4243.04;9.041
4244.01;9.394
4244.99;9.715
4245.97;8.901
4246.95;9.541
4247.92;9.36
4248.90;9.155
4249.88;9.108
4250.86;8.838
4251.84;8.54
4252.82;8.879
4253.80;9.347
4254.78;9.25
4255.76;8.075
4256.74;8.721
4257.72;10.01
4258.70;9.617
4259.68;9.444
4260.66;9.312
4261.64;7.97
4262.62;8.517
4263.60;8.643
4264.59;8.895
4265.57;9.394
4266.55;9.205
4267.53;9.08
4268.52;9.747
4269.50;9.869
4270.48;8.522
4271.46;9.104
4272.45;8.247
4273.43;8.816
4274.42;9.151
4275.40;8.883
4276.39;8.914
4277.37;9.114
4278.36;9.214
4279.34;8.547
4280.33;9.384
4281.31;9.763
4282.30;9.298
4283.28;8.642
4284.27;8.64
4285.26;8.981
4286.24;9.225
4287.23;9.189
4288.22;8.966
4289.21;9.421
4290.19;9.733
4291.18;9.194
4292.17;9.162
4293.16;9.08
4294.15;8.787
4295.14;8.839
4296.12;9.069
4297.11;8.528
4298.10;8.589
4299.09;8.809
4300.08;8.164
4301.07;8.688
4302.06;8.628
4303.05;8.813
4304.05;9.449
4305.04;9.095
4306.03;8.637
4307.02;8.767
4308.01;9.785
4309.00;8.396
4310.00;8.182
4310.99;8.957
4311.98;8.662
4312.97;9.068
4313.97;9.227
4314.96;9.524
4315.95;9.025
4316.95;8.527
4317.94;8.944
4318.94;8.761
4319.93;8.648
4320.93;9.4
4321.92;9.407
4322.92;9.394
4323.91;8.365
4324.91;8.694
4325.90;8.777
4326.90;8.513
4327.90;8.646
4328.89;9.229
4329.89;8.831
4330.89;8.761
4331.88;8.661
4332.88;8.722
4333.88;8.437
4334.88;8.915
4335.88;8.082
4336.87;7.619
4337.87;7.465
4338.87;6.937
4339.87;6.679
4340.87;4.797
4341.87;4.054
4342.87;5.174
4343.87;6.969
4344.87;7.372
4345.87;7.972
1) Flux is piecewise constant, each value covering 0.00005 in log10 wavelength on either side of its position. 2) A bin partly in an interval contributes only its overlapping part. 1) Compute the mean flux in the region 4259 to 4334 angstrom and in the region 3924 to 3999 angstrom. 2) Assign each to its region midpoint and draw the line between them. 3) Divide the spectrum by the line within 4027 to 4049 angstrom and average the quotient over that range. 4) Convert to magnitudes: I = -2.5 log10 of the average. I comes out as -0.15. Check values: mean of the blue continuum 8.11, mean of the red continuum 8.95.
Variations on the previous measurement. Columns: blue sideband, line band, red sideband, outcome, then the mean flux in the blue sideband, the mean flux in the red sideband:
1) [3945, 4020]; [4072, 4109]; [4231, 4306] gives 0.04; 8.66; 9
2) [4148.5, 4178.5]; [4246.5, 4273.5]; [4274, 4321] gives 0.00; 9.38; 8.96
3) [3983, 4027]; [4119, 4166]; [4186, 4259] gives -0.01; 9.43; 9.08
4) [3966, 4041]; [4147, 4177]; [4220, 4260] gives -0.05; 8.9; 9.01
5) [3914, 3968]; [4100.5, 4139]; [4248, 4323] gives 0.02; 8.35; 8.99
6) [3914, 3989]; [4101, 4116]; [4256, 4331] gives 0.11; 8.12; 8.97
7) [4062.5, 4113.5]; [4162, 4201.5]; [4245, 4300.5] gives -0.05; 8.68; 9.03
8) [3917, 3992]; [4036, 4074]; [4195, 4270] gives -0.12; 8.15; 9.08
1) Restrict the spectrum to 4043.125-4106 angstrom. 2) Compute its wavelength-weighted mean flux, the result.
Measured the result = 8.96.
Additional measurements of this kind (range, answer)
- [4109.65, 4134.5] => 9.09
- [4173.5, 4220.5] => 9.18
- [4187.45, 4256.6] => 9.06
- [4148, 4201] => 9.31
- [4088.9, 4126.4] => 8.43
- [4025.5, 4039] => 9.66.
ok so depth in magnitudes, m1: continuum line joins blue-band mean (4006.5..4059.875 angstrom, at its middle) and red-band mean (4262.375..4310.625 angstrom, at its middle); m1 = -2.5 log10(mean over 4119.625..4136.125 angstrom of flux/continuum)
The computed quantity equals 0.02 mag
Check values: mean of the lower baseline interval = 9.54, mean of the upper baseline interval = 8.98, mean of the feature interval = 9.19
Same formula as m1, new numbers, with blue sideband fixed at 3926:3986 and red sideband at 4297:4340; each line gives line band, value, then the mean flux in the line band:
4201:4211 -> -0.10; 9.22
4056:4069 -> -0.17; 9.49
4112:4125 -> -0.10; 9.03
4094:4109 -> 0.10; 7.45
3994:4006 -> -0.17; 9.3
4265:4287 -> -0.06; 9.08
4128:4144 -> -0.12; 9.23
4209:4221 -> -0.08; 9.06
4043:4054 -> -0.17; 9.4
